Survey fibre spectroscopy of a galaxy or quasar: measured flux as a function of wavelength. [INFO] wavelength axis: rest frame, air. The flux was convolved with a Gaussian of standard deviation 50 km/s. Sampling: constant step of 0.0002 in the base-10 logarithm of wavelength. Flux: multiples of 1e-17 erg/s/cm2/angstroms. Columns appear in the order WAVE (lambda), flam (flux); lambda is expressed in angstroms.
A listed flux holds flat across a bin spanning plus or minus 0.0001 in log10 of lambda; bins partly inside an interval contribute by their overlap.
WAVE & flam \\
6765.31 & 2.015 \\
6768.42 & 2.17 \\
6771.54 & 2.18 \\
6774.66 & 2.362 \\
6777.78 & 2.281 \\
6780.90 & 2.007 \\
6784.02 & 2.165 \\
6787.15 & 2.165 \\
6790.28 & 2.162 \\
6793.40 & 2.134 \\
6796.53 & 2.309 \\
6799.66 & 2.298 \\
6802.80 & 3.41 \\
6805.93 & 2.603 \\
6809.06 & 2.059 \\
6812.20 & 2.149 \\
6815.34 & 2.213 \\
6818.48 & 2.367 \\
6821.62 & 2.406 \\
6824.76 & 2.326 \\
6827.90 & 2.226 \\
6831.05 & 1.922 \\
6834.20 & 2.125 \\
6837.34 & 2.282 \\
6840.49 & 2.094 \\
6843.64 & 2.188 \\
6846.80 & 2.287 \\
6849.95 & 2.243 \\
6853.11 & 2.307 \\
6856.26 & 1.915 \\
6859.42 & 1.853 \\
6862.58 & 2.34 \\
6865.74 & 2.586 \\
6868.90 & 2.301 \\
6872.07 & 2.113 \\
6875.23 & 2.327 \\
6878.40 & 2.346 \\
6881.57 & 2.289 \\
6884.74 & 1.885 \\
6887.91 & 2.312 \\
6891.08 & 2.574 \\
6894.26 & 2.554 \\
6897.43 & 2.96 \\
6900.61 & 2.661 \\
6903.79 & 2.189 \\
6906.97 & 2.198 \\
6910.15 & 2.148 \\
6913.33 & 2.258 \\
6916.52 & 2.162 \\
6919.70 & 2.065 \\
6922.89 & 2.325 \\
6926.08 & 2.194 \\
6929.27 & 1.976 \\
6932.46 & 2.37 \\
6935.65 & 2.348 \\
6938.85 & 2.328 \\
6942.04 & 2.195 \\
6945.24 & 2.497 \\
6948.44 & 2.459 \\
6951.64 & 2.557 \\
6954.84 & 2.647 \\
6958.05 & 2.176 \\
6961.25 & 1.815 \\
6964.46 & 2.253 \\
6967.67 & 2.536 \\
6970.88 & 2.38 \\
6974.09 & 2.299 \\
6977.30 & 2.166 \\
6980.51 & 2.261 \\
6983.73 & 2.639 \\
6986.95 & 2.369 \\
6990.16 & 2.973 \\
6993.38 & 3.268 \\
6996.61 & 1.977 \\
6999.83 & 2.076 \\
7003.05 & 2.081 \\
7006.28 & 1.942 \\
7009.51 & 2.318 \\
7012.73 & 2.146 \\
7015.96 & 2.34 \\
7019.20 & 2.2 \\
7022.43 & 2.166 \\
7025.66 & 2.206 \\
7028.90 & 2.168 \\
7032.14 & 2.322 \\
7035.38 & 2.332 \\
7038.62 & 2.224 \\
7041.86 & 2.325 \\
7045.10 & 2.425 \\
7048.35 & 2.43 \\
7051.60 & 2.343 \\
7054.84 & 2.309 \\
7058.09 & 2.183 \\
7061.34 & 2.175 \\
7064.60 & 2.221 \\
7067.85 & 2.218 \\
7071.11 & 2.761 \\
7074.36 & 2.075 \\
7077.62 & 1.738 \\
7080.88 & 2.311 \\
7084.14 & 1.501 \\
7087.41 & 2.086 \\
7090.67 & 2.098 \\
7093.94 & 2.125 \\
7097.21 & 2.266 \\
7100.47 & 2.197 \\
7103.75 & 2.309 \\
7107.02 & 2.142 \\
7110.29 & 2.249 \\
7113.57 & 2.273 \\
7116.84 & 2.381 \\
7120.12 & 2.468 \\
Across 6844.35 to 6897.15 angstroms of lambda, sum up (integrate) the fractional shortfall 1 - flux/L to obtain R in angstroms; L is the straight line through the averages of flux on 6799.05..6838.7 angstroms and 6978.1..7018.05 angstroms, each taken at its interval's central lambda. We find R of 1.4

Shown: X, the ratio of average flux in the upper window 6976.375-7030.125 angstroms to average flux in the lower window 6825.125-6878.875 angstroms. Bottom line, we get 1.05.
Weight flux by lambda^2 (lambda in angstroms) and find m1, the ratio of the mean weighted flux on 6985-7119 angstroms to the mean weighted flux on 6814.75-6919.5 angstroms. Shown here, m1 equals 1.05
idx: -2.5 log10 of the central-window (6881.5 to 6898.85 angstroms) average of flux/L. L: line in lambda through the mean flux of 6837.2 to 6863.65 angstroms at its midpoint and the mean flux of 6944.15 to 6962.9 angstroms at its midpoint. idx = -0.09 mag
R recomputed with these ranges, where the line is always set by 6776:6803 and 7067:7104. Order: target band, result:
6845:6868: 0.2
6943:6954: -1.5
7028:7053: -2.0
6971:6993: -3.1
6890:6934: -2.3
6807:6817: 0.4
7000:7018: 0.1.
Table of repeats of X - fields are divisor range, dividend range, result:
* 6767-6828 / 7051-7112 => 0.94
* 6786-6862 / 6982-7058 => 1.03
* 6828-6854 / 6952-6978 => 1.06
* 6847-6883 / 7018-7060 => 1.02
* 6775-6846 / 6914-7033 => 1.01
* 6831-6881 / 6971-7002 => 1.10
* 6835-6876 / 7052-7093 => 0.97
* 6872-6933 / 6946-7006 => 1.03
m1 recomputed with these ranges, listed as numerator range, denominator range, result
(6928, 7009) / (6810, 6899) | 1.07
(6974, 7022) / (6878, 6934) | 1.04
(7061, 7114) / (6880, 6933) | 0.99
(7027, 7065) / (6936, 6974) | 1.00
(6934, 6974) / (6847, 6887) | 1.09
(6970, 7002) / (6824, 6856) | 1.16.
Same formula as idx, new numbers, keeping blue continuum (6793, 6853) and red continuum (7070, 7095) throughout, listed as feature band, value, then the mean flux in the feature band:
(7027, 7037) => -0.08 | 2.27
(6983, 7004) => -0.16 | 2.49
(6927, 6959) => -0.08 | 2.36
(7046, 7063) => -0.10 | 2.29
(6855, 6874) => 0.03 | 2.19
